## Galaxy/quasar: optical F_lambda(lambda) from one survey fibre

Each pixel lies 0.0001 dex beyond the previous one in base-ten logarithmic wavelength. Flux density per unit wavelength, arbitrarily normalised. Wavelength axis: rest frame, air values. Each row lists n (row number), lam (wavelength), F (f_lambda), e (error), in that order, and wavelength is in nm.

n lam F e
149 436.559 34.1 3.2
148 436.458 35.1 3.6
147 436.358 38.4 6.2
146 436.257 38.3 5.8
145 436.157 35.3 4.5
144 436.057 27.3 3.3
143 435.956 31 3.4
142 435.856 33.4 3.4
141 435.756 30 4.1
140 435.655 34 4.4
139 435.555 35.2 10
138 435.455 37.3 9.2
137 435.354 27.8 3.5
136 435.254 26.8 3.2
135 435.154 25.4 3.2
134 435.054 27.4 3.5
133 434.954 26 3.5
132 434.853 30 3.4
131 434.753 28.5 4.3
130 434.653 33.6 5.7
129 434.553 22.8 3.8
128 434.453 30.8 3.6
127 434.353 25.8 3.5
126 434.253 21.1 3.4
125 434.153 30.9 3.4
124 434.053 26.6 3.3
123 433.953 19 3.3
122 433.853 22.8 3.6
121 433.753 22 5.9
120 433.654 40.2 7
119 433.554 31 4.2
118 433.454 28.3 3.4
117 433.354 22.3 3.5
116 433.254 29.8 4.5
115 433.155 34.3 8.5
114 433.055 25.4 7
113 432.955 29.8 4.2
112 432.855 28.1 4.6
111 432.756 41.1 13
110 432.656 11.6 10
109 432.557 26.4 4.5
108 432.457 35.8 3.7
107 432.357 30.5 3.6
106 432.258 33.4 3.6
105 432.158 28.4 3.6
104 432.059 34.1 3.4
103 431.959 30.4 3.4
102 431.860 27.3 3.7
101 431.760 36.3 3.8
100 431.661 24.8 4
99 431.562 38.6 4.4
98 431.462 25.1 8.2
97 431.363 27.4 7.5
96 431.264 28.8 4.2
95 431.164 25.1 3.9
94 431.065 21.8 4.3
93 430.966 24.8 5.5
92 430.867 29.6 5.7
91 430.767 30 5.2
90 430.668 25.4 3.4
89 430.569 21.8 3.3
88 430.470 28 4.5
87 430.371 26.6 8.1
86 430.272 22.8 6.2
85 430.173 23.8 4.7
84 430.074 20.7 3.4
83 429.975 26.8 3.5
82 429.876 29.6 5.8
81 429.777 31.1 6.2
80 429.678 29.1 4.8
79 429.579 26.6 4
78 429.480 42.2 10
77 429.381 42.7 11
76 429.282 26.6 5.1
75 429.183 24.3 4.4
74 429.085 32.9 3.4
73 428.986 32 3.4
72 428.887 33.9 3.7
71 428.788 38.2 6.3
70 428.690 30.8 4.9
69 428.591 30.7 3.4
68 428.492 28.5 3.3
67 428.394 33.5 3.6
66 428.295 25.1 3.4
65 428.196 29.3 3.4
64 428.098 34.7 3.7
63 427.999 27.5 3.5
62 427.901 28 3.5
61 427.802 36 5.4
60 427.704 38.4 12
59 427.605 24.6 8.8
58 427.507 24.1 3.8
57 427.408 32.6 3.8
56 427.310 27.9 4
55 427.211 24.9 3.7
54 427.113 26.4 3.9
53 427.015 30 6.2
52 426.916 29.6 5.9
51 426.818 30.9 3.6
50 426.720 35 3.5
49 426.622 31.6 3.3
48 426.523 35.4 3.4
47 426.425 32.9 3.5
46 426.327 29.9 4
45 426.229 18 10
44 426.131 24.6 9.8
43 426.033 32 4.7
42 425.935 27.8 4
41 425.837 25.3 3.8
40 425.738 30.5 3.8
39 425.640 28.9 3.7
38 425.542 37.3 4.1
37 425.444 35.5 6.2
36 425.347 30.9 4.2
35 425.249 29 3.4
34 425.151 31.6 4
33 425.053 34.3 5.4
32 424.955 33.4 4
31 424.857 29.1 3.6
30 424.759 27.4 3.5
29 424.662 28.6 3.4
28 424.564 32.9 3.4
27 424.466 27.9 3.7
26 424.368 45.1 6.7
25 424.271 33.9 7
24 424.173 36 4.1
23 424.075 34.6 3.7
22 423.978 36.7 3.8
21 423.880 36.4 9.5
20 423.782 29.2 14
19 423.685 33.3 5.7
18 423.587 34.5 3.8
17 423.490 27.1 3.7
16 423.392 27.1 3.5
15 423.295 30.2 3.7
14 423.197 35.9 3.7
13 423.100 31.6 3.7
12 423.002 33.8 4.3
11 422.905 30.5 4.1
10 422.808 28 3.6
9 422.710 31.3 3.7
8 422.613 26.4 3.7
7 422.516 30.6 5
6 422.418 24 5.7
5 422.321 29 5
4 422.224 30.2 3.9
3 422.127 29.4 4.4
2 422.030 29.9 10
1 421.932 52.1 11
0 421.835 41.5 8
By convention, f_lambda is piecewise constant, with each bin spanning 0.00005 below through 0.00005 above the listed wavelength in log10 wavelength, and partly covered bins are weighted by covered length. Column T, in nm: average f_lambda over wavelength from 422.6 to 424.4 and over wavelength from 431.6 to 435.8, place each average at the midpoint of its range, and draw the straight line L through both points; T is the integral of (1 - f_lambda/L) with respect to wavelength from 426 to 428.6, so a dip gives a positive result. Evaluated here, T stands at 0.13 nm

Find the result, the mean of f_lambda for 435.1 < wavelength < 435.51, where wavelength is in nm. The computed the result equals 29.4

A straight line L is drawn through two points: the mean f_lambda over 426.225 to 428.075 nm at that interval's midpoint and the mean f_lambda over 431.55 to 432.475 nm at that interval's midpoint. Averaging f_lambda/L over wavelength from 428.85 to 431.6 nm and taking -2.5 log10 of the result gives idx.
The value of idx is 0.09 mag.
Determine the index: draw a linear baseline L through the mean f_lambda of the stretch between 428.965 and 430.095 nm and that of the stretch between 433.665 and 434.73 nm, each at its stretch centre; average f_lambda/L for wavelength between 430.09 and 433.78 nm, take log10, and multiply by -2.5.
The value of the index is -0.006 mag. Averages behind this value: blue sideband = 30.6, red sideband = 26.2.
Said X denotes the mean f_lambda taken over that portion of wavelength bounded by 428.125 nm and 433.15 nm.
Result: 29.2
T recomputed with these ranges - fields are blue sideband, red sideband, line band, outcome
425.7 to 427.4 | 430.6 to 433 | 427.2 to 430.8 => -0.07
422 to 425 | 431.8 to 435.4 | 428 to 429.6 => -0.12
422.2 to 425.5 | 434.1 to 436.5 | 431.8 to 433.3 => 0.05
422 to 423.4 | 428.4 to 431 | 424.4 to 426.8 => -0.07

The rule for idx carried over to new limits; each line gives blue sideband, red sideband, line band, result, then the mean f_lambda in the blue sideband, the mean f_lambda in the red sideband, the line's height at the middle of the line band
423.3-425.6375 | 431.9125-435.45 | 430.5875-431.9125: 0.057 mag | 32.6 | 28.3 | 29.5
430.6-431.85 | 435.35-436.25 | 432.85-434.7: 0.116 mag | 28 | 32.9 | 30.7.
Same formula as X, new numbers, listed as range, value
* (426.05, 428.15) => 29.7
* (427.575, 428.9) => 31.4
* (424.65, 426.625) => 30.2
